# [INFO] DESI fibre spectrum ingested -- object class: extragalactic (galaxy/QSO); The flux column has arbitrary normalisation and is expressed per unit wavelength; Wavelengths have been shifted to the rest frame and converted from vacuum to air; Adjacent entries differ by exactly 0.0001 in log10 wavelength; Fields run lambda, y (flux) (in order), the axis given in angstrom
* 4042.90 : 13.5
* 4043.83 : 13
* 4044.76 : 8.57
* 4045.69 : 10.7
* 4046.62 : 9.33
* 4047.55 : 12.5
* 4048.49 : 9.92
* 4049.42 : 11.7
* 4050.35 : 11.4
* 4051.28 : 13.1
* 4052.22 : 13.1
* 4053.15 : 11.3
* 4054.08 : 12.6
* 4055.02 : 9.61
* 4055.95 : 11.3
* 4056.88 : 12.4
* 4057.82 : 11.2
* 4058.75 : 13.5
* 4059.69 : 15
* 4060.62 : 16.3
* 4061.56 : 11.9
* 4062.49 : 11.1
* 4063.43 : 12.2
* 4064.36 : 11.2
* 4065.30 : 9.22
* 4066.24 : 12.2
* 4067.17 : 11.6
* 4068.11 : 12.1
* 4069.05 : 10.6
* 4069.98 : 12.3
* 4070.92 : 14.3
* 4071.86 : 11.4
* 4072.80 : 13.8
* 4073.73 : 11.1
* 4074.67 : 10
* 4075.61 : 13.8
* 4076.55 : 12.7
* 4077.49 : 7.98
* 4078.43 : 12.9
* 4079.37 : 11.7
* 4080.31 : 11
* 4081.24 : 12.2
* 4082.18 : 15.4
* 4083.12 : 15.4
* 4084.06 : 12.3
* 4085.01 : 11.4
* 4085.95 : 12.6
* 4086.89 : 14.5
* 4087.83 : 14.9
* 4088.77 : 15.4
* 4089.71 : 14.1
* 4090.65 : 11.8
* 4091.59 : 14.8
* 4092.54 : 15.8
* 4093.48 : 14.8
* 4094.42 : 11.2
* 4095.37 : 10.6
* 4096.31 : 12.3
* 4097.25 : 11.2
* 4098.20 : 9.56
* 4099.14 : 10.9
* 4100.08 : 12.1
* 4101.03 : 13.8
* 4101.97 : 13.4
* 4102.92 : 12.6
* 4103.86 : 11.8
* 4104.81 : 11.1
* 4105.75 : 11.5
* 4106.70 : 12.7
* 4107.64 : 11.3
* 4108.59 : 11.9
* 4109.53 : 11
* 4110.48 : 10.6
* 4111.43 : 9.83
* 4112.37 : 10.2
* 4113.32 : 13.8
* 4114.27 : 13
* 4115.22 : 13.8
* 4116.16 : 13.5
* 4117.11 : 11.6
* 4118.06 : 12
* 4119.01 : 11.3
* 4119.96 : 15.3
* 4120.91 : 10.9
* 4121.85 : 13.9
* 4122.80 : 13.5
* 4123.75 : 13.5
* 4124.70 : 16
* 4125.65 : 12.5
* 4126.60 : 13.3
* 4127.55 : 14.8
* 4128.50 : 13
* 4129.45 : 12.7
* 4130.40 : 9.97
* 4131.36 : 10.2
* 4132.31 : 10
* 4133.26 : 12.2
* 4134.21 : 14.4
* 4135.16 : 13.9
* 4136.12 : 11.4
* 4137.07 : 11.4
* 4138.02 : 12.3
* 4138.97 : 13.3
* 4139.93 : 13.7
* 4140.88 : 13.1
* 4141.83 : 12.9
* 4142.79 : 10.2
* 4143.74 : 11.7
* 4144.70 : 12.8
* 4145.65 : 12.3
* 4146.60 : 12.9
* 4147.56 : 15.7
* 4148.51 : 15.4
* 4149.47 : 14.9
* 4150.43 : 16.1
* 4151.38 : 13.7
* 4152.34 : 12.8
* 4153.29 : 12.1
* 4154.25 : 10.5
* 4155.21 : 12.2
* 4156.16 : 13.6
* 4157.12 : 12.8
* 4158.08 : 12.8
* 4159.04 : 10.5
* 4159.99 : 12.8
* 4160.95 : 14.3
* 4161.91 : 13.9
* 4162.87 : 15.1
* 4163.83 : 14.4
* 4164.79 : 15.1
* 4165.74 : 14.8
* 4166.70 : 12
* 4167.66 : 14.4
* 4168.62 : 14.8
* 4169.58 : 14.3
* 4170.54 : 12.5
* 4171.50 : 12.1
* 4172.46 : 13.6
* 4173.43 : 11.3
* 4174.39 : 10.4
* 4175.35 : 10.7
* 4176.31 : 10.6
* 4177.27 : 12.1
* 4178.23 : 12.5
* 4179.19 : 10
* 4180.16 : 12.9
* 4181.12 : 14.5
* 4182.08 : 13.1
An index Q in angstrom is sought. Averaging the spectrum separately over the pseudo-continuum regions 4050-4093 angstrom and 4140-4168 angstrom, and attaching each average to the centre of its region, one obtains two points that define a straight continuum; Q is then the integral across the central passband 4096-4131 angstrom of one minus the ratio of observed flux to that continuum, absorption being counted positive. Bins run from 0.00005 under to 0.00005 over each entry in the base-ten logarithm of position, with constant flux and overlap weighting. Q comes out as 1.6 angstrom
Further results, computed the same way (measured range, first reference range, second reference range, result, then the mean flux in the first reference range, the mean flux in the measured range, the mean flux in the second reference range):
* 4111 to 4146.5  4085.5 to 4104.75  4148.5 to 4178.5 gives 1.1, 12.9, 12.6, 13.1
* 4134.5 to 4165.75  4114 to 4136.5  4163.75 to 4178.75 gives -0.9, 12.8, 13.2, 12.8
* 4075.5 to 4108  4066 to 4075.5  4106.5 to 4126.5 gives -1.0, 12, 12.6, 12.5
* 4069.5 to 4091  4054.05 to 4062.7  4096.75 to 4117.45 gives -0.9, 12.5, 12.7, 11.9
